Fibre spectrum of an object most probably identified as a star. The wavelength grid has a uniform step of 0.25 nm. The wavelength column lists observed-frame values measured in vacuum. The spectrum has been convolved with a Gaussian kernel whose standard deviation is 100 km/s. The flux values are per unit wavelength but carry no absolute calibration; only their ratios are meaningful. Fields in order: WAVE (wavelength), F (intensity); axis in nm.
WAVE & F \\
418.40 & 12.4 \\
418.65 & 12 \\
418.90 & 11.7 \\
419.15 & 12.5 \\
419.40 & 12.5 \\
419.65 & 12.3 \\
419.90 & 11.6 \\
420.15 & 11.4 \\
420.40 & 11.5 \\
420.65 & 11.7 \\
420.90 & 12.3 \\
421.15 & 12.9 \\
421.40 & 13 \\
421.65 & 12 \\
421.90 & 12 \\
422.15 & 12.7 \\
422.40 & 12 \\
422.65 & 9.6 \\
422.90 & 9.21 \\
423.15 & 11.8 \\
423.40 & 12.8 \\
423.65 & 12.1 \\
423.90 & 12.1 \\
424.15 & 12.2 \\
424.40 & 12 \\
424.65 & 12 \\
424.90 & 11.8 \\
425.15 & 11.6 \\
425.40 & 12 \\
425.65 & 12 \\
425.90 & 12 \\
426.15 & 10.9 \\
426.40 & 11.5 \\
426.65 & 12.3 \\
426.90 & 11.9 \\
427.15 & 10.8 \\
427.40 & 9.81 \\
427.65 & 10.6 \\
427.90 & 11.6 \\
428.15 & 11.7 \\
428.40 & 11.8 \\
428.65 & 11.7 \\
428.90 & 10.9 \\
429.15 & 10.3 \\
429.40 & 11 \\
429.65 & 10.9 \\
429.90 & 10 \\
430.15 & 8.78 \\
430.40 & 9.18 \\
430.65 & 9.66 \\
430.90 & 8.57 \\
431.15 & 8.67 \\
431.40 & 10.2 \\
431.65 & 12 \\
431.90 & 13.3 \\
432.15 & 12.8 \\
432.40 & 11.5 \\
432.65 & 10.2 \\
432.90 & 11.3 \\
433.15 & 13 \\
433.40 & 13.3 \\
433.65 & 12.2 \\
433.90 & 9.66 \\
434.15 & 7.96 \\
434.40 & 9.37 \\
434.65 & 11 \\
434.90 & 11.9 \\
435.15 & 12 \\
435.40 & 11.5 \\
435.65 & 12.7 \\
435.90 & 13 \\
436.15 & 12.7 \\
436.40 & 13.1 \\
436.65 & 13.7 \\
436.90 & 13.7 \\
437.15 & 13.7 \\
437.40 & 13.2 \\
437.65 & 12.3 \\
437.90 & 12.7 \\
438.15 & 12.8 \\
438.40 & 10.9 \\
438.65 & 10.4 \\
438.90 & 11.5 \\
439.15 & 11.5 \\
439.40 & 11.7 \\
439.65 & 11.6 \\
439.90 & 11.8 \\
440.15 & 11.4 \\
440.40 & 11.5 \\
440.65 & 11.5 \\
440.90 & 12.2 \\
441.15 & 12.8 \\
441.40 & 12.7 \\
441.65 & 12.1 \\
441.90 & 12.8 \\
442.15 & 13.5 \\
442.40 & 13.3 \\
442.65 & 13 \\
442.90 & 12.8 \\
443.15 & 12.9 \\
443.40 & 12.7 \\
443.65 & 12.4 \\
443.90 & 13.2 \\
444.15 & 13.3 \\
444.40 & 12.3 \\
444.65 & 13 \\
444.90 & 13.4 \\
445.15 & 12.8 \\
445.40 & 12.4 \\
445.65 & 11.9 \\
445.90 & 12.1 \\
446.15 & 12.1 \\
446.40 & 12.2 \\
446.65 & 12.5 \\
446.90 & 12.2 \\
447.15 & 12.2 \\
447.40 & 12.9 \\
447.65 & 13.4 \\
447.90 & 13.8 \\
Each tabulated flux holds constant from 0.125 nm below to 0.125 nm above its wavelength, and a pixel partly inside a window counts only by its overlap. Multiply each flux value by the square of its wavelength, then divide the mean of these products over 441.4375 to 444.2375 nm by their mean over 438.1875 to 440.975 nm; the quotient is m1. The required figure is 1.14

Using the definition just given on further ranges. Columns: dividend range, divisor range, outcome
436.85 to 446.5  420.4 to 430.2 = 1.16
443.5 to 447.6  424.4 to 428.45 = 1.19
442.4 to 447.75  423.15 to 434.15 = 1.22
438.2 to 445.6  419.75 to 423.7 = 1.15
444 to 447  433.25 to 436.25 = 1.15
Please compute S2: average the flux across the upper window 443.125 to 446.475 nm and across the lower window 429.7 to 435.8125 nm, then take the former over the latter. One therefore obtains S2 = 1.16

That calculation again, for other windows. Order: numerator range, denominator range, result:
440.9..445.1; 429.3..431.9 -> 1.28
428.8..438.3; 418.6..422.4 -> 0.94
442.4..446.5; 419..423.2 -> 1.07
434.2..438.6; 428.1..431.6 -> 1.20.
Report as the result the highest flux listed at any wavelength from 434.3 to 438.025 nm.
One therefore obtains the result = 13.7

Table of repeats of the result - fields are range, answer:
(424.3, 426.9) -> 12.3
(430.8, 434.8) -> 13.3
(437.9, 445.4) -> 13.5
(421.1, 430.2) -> 13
